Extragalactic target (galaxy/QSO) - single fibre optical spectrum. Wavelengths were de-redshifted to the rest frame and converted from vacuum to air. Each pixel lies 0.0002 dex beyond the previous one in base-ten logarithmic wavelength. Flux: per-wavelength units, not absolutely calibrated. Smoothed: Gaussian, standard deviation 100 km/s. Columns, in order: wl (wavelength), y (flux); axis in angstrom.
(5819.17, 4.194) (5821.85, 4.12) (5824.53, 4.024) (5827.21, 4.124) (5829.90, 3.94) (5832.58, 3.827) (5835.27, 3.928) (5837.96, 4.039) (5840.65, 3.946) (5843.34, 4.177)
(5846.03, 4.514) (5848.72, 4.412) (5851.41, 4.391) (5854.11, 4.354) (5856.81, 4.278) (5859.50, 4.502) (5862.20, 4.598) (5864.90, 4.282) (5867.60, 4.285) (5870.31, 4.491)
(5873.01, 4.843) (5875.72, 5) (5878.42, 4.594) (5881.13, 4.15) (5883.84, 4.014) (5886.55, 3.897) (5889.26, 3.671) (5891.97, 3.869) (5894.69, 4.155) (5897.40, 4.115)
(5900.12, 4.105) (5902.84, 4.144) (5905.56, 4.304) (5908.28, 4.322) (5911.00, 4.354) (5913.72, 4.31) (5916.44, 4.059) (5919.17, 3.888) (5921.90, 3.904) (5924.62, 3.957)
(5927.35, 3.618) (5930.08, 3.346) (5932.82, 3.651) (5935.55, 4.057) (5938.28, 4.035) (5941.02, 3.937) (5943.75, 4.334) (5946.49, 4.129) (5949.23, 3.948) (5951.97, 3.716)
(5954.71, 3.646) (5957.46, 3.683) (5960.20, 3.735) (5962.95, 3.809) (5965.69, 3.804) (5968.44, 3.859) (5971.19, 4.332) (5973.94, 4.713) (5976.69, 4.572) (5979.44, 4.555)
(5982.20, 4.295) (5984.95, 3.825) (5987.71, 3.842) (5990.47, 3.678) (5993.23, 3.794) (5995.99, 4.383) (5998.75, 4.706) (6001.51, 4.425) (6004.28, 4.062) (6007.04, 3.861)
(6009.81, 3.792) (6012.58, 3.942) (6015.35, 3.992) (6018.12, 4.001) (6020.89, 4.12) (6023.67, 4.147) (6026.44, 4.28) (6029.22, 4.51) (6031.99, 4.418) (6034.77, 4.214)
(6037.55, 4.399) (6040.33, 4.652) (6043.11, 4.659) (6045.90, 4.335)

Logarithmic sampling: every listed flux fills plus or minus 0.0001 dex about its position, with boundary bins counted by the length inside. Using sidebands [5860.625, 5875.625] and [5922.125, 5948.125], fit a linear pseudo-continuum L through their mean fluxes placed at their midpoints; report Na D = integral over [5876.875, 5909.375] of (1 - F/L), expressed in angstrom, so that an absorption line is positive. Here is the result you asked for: 1.4 angstrom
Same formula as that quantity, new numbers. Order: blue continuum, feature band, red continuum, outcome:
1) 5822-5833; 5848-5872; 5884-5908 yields -2.3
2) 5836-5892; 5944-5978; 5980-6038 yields 1.5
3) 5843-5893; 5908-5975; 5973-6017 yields 4.3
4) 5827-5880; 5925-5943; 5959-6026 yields 1.7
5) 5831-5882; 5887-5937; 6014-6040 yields 3.8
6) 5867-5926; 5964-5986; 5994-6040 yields -0.2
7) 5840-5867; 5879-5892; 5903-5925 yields 0.9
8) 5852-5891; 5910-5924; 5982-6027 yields 0.5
